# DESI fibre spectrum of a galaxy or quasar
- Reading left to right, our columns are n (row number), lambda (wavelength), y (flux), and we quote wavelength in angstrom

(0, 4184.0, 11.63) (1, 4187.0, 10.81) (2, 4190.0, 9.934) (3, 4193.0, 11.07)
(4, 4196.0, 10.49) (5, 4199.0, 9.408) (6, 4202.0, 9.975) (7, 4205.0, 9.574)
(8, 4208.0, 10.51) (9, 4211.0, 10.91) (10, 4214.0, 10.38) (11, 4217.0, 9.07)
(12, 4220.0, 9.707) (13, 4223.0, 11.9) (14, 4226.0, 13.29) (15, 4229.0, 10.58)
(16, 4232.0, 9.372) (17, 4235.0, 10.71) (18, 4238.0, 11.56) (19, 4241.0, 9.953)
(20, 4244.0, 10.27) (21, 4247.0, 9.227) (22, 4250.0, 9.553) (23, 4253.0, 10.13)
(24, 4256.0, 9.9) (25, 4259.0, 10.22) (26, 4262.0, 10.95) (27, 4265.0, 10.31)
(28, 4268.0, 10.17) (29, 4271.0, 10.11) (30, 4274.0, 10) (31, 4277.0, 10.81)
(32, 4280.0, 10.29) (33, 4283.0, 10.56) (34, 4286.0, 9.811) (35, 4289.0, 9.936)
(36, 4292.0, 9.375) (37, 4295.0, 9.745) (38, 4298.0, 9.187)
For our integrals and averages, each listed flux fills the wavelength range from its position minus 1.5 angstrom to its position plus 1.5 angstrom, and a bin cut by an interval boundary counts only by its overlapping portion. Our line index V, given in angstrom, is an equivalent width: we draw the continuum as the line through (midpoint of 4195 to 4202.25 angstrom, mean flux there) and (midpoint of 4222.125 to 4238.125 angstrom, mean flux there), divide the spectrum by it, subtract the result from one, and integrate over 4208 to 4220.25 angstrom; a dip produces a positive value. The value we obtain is 0.5 angstrom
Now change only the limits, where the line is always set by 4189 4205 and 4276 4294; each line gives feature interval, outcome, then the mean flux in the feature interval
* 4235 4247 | -0.4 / 10.4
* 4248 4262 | 0.1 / 10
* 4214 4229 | -1.1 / 10.9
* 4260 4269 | -0.3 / 10.5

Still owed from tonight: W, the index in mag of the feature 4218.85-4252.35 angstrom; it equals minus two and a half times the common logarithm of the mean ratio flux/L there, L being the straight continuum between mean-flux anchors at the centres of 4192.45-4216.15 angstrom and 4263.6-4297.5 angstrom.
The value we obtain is -0.04 mag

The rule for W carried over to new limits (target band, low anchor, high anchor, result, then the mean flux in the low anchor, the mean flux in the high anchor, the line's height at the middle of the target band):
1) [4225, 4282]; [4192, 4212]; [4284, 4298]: -0.05 mag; 10.2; 9.69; 9.92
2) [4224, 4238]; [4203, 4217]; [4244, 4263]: -0.10 mag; 10.2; 9.99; 10.1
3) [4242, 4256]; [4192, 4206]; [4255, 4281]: 0.05 mag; 10.1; 10.3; 10.3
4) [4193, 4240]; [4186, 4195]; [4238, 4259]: -0.02 mag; 10.6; 9.99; 10.3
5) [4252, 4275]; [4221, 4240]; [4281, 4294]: 0.02 mag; 11.2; 9.93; 10.4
